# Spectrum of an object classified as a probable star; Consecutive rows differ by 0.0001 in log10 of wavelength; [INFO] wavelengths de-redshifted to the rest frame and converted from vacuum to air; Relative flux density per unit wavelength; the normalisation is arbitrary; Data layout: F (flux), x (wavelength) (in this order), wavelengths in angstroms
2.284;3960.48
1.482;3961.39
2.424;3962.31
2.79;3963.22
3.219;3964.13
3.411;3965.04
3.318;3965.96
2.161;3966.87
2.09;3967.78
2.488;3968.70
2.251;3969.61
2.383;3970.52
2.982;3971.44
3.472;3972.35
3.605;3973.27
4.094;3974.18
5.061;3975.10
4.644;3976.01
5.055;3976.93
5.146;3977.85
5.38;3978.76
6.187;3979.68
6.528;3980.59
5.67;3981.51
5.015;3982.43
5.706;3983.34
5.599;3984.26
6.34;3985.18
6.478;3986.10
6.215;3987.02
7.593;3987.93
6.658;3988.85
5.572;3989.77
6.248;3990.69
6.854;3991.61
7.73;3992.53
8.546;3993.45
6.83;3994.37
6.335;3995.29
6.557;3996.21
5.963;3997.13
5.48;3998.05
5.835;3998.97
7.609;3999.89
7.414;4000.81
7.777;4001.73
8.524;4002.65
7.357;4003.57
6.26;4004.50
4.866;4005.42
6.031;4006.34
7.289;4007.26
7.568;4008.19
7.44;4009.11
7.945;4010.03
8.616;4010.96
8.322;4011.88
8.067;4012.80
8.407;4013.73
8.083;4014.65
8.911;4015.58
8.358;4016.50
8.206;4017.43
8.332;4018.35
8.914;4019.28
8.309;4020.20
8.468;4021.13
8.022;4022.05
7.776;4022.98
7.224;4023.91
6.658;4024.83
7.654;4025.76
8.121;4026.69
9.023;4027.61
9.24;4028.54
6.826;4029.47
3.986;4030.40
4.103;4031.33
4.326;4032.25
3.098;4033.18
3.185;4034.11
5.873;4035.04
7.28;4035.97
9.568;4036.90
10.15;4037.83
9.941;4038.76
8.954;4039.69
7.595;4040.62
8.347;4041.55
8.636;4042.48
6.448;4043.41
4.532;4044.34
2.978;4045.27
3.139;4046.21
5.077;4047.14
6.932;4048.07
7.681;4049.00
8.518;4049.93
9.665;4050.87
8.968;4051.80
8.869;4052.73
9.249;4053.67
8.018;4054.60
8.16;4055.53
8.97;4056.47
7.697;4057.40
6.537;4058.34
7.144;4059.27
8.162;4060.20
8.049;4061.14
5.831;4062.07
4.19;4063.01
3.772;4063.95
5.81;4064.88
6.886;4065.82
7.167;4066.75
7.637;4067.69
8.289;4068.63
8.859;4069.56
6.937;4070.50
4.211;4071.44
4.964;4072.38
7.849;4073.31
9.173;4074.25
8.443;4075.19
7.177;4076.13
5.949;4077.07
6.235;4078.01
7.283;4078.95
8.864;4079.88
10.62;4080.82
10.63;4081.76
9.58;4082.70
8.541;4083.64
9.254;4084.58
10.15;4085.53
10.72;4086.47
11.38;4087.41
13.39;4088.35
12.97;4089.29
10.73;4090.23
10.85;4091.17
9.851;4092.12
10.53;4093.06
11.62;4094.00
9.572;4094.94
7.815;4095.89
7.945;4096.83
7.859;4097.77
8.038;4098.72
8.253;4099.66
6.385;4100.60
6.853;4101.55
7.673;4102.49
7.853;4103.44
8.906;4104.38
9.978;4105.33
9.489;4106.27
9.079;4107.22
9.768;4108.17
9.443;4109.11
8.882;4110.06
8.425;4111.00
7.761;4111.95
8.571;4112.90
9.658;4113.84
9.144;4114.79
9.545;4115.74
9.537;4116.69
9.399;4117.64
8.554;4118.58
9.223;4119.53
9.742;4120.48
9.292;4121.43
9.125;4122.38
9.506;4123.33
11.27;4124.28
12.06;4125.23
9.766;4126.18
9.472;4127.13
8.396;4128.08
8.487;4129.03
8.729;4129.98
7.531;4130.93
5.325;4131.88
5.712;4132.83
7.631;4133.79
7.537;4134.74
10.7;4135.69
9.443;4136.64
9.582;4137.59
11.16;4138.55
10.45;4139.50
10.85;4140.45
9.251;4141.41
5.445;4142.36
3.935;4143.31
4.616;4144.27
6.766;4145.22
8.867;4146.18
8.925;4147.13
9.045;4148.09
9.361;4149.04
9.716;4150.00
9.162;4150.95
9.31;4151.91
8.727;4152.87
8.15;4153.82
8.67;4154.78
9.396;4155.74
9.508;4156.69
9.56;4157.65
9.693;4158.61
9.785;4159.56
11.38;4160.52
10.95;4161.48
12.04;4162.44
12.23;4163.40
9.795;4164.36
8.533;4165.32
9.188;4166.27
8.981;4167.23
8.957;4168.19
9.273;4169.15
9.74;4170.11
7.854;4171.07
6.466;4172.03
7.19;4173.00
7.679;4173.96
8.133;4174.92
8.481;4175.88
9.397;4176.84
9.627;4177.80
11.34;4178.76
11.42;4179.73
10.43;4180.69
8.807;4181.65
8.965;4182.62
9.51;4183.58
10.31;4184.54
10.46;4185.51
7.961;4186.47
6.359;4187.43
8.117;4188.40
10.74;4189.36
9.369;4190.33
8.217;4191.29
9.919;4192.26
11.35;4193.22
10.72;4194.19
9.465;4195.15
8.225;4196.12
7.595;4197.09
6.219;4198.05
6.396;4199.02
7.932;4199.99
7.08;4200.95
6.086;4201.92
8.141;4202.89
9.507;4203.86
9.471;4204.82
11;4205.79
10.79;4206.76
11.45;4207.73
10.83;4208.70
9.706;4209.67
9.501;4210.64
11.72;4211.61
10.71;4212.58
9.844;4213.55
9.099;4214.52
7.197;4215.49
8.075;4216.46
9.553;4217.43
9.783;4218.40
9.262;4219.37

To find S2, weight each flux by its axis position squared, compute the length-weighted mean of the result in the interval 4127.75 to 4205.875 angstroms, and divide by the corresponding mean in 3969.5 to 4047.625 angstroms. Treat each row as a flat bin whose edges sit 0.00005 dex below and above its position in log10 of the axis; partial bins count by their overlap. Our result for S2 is 1.4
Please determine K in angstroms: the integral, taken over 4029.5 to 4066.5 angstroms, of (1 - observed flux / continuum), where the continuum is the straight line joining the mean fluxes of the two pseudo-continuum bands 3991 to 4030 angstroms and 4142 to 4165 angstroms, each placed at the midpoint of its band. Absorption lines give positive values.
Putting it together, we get 5.1 angstroms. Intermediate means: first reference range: 7.56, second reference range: 8.98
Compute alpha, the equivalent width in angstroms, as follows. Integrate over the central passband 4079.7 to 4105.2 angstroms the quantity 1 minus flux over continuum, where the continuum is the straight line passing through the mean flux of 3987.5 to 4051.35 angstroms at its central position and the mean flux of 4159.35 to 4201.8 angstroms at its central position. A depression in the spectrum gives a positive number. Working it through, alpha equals -4.7 angstroms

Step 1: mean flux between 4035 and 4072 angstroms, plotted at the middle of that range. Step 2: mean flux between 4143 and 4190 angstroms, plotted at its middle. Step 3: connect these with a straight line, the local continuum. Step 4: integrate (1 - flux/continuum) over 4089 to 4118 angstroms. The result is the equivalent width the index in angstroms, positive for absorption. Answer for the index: -3.7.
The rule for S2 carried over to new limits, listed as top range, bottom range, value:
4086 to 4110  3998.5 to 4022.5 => 1.28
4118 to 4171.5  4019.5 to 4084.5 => 1.30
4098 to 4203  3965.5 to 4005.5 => 1.73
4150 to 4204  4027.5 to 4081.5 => 1.36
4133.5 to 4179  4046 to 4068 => 1.31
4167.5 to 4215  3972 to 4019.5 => 1.51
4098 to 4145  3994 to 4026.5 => 1.22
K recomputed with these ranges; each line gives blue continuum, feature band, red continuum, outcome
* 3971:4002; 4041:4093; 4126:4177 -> -4.2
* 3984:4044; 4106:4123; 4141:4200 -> -1.7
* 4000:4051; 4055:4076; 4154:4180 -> 2.2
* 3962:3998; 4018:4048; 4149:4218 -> -4.1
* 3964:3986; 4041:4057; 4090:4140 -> -1.2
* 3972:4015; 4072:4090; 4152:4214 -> -3.2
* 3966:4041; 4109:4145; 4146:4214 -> -1.3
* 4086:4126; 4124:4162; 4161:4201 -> 1.7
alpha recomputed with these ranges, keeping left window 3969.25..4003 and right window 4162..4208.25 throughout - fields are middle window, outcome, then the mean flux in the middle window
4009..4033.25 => -4.5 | 7.57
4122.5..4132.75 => -1.0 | 8.93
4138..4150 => 0.2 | 8.28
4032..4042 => -0.8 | 7.18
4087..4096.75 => -4.1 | 10.8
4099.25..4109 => -0.9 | 8.46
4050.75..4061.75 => -2.0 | 8.22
